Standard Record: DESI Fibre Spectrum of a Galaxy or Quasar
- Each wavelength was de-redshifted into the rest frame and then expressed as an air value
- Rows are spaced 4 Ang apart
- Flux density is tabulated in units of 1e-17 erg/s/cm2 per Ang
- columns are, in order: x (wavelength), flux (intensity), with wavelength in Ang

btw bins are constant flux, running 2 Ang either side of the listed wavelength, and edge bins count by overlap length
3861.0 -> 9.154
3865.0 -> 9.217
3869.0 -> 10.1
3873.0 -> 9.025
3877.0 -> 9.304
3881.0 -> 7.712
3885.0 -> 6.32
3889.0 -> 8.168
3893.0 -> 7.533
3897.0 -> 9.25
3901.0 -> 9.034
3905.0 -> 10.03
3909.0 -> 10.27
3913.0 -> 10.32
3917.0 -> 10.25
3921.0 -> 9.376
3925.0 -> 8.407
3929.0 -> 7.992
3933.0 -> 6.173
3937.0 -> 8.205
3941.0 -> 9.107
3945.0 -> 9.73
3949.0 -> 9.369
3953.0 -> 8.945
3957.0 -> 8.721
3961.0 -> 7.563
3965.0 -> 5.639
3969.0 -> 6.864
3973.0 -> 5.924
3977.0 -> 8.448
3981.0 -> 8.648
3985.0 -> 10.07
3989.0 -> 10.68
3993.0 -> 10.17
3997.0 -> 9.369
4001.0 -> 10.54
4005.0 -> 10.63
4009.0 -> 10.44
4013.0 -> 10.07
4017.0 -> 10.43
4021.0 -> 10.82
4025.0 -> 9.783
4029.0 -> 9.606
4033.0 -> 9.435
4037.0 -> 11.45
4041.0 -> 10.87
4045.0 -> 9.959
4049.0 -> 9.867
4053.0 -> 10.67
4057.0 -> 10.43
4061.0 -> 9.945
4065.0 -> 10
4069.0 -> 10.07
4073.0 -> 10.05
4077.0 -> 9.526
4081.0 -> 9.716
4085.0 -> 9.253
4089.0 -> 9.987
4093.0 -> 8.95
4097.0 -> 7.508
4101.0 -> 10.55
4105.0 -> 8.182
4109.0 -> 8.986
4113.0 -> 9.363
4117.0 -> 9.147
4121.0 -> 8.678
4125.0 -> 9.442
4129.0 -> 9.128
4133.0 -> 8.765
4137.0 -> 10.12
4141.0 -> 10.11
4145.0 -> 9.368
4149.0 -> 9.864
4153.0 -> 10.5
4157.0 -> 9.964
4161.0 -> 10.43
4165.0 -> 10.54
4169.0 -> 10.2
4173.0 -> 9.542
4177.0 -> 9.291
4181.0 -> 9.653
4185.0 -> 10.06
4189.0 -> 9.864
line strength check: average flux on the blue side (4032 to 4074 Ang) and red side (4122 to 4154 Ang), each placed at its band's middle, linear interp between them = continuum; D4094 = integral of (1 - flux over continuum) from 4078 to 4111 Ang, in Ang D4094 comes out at 2.6 Ang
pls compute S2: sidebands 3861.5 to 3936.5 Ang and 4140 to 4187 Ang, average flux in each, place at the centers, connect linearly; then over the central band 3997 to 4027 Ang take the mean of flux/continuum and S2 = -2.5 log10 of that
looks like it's -0.11 mag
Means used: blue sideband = 8.8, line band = 10.3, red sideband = 9.96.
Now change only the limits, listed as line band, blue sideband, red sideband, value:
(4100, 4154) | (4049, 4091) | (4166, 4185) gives 0.05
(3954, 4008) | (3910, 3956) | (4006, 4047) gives 0.11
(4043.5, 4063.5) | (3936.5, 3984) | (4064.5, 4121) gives -0.14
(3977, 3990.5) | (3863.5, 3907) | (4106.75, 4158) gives -0.07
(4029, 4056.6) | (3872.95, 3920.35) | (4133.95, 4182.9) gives -0.09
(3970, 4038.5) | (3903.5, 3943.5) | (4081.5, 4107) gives -0.08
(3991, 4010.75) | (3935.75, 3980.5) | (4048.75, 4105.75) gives -0.18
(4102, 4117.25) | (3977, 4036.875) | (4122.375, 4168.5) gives 0.10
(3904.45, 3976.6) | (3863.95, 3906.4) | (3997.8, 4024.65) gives 0.11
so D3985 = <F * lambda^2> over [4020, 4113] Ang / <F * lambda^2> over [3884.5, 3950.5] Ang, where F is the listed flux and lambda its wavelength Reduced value 1.19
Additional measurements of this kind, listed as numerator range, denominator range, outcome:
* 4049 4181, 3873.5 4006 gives 1.20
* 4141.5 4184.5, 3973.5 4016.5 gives 1.10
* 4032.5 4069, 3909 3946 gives 1.23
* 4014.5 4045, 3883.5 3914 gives 1.24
